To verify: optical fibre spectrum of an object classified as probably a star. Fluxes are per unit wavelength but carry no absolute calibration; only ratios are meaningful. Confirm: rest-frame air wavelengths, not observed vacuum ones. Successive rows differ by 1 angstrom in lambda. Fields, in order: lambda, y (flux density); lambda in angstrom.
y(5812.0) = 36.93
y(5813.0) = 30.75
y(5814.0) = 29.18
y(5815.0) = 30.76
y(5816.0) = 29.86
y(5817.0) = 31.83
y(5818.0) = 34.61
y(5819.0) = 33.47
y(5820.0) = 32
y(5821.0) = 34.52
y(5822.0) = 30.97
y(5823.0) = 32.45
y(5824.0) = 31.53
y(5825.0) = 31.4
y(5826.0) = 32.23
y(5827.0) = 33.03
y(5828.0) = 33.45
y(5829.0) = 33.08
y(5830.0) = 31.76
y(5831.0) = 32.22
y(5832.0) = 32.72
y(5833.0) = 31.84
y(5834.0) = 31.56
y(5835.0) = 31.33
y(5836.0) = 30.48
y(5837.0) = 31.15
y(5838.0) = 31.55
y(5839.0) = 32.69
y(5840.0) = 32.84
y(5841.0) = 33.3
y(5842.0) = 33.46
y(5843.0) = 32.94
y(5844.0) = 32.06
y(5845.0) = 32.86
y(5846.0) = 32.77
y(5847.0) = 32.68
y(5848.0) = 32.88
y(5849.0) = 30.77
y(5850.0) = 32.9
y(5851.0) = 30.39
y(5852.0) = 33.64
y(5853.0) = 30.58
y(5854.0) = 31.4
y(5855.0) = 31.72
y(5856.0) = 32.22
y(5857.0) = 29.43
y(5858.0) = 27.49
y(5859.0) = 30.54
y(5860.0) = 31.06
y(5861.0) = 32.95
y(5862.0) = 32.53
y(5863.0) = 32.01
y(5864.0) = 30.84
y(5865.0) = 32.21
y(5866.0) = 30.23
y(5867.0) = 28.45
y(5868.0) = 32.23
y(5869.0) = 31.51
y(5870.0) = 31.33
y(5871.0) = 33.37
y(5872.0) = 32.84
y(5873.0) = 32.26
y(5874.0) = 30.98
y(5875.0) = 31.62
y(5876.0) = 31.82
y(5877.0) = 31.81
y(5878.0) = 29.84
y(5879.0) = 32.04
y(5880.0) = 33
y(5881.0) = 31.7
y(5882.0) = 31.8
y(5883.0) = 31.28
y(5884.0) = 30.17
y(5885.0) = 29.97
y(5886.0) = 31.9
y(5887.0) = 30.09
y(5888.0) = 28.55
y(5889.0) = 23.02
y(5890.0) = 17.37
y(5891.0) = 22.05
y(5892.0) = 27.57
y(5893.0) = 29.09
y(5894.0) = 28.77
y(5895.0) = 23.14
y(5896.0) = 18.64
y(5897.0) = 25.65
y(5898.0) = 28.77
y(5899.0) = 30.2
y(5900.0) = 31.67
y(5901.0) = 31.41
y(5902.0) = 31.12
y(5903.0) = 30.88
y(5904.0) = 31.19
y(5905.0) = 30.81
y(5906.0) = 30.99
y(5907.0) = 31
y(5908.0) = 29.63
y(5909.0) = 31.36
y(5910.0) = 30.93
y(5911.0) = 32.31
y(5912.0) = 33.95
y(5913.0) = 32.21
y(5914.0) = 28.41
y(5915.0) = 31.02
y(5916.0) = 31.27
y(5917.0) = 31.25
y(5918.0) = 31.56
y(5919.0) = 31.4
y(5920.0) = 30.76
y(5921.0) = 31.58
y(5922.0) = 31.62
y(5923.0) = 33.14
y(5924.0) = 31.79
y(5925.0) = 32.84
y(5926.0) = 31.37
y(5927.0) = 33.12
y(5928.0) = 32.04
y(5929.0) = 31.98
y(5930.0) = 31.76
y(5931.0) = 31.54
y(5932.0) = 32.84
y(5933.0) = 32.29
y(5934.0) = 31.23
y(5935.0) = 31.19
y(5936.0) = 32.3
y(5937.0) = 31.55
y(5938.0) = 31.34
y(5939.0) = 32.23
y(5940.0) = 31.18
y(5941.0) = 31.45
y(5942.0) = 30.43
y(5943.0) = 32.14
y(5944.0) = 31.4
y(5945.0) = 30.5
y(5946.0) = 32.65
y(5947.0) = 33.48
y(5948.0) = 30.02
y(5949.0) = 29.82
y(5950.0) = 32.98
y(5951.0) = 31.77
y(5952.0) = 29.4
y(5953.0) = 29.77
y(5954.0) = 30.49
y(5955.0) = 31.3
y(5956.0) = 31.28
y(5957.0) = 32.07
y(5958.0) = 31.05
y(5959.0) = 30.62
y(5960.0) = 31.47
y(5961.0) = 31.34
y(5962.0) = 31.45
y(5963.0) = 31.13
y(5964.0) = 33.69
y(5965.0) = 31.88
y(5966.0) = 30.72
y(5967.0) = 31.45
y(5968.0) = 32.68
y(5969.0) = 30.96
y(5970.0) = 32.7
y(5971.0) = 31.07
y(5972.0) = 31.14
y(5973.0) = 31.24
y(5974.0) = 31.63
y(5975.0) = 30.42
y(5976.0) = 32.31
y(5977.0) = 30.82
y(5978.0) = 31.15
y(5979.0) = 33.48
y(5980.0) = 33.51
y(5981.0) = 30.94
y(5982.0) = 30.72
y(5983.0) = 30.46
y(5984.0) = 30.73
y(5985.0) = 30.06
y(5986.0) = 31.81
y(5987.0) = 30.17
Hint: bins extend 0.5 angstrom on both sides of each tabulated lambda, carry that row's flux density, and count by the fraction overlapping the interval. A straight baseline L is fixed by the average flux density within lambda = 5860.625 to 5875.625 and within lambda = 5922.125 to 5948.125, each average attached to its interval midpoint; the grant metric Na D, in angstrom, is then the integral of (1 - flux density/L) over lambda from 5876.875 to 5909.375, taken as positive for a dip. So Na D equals 2.9 angstrom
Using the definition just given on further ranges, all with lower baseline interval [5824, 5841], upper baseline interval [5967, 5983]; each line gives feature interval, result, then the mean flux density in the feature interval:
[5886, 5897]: 2.3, 25.2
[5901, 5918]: 0.4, 31.2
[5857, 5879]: 0.5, 31.3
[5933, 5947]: 0.1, 31.6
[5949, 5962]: 0.2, 31.1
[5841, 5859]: 0.1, 31.8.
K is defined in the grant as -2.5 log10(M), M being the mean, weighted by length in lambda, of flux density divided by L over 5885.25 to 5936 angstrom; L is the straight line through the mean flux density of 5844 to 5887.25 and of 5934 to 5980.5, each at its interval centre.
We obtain 0.05 mag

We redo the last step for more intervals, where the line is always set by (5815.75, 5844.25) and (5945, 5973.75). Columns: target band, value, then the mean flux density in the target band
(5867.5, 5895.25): 0.08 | 29.7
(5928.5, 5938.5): -0.01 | 31.8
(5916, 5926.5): 0.00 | 31.7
